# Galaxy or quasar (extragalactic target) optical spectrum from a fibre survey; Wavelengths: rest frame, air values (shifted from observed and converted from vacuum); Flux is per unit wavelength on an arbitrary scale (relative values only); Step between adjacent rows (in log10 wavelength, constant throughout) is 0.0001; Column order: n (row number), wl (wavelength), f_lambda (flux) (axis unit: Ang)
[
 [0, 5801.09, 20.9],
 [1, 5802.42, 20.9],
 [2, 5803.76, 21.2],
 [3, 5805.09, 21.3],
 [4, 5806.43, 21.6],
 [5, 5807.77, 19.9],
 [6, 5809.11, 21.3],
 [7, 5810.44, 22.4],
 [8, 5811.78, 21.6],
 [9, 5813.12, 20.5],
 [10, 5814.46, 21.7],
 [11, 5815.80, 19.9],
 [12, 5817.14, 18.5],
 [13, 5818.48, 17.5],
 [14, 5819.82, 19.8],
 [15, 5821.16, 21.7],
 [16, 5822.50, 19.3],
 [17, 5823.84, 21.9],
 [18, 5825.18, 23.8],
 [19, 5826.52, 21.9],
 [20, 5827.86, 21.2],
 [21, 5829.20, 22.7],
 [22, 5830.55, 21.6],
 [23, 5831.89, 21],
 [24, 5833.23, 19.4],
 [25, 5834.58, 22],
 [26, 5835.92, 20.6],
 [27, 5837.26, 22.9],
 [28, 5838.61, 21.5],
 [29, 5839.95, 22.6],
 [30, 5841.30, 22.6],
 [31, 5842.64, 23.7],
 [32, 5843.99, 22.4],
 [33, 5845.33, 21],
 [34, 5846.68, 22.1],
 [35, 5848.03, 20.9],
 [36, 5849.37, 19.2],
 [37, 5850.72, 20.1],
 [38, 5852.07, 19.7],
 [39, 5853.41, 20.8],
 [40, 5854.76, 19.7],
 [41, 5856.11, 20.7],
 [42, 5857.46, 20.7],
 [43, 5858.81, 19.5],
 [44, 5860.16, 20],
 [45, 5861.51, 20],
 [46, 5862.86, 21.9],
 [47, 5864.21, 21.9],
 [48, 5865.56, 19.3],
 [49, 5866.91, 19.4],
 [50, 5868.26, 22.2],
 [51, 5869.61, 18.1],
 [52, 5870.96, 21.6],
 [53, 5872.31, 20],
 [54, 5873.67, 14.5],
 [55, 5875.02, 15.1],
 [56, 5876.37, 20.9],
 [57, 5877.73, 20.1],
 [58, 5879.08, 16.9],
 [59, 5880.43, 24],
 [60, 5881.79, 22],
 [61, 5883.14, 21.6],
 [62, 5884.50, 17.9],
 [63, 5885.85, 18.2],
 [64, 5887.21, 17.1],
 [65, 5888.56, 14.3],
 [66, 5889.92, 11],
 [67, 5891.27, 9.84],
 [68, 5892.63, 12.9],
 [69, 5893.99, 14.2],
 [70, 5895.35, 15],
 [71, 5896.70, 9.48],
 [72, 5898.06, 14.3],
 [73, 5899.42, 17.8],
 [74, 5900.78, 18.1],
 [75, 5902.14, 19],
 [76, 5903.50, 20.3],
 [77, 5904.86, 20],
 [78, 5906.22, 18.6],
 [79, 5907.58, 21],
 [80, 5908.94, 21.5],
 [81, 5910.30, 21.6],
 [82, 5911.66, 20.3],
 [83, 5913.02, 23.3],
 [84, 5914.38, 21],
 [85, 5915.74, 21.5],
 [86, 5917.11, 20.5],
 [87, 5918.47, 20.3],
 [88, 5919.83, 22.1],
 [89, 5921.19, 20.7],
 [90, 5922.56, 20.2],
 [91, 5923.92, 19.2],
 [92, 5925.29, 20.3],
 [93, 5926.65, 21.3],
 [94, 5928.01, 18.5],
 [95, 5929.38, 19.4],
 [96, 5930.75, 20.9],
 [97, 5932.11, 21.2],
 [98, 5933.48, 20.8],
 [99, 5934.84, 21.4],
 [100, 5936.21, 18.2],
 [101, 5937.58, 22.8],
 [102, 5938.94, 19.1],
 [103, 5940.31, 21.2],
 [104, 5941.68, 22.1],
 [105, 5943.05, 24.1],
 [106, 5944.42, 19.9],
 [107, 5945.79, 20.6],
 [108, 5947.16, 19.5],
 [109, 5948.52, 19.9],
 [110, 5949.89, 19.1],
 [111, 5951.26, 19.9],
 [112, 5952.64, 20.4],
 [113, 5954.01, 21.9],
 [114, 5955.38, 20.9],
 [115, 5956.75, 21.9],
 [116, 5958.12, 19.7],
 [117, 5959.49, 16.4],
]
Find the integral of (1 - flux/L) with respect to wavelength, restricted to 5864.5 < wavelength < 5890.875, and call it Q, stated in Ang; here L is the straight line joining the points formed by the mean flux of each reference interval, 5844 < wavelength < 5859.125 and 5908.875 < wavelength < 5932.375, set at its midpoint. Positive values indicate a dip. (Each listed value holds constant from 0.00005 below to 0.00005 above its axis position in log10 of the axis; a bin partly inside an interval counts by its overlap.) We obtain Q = 2.6 Ang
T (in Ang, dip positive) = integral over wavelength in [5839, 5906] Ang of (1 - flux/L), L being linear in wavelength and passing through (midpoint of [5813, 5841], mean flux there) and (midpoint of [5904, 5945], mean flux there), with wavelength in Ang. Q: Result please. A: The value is 6.6 Ang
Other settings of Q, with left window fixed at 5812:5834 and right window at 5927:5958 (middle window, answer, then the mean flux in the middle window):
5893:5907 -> 2.7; 16.6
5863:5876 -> 0.9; 19.3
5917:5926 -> 0.1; 20.5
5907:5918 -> -0.4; 21.3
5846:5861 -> 0.3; 20.3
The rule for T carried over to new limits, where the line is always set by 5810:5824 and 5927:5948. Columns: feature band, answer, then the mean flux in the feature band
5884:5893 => 2.7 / 14.5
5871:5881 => 0.8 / 18.9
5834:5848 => -1.2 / 22.1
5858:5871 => 0.1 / 20.3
